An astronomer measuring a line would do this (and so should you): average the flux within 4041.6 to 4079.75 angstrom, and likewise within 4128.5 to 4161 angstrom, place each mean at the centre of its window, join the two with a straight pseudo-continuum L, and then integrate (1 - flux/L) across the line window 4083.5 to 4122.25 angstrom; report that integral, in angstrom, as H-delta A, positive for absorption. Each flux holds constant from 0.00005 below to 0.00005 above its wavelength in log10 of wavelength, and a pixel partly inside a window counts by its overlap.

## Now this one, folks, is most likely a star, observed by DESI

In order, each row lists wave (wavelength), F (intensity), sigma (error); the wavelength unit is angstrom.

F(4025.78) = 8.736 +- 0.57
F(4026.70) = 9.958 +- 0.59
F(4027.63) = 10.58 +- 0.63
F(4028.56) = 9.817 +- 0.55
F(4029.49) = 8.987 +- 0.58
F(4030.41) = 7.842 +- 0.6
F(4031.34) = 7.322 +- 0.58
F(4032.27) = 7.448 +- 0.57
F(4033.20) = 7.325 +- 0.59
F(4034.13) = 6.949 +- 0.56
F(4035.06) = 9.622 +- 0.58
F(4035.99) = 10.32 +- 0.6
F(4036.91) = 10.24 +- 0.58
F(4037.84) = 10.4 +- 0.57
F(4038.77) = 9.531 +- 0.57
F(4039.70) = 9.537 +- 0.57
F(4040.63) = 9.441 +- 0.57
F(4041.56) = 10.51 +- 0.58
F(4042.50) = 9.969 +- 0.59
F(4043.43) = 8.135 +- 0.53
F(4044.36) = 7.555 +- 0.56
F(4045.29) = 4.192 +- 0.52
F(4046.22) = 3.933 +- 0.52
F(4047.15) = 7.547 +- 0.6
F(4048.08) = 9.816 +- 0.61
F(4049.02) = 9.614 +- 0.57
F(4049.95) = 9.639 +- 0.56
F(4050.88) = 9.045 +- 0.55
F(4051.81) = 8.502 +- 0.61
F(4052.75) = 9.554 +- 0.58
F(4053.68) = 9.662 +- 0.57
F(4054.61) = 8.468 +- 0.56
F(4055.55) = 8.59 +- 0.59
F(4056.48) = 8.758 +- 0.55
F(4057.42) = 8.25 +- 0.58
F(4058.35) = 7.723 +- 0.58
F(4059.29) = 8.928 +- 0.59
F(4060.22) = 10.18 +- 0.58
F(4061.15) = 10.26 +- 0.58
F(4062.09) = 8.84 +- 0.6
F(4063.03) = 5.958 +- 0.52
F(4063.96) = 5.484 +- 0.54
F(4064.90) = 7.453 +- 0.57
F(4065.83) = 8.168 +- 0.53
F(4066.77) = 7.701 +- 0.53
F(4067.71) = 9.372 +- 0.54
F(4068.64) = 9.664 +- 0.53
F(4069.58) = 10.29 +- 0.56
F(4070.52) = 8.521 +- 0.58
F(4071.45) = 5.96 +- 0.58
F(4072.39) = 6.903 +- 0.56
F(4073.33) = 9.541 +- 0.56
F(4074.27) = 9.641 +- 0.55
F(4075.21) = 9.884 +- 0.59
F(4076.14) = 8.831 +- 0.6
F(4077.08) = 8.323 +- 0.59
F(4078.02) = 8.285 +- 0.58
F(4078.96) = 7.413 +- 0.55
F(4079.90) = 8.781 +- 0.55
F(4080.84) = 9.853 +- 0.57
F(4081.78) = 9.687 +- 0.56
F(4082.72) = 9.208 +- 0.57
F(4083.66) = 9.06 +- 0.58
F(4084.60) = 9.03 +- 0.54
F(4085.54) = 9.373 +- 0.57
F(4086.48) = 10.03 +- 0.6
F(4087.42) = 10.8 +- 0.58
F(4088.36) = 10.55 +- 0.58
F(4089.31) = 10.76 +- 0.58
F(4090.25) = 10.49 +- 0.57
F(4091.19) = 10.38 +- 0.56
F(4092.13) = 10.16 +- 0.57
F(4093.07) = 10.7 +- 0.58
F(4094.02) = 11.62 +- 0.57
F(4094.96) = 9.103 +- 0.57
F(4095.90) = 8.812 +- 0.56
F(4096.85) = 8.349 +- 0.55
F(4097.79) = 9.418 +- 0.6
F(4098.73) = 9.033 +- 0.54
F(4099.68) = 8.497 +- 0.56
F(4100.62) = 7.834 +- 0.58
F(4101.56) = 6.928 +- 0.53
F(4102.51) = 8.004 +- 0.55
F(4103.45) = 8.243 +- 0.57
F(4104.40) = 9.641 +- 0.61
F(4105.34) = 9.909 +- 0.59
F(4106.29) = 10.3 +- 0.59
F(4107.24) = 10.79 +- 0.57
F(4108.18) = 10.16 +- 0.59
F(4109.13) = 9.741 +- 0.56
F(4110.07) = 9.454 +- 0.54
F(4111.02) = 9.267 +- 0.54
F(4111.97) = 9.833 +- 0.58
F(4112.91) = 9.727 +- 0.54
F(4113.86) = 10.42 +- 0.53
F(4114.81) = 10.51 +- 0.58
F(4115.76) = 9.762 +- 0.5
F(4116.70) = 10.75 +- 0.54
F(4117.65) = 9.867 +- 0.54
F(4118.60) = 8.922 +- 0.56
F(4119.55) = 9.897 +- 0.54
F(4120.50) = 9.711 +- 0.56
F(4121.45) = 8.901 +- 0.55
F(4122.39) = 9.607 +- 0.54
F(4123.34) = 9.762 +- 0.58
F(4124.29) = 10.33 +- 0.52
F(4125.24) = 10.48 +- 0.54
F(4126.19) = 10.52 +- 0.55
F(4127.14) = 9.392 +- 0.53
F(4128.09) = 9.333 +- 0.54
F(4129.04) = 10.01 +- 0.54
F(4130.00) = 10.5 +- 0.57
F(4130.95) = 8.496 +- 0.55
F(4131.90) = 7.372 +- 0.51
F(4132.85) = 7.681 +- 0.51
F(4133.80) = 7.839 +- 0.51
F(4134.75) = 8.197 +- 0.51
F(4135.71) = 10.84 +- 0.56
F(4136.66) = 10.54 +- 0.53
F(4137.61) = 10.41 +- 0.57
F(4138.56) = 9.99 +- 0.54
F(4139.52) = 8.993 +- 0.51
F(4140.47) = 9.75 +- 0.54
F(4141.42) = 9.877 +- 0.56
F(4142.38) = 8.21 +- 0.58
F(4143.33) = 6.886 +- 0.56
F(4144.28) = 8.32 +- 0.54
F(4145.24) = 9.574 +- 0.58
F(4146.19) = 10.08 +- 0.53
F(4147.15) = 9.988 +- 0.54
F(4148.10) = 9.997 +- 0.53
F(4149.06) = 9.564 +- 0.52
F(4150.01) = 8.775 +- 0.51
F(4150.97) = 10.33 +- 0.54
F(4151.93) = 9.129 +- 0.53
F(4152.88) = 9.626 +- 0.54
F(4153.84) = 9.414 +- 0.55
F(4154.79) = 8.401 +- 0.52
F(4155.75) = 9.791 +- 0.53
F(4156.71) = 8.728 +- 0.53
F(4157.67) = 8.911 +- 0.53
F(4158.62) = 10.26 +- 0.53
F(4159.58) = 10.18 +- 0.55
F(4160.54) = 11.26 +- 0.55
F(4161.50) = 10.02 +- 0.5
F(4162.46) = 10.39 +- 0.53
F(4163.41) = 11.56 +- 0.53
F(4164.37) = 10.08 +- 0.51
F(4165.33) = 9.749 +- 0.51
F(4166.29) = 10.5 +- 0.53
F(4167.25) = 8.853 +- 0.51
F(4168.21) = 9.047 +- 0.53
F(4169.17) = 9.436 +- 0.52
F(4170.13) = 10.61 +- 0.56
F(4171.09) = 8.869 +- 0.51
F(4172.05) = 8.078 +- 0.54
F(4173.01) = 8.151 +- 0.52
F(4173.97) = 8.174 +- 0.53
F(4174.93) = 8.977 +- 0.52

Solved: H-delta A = -3.33 angstrom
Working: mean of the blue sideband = 8.39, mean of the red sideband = 9.35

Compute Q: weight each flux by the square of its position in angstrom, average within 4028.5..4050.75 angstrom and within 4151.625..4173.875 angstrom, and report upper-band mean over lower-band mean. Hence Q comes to 1.19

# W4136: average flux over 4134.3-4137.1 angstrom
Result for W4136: 9.85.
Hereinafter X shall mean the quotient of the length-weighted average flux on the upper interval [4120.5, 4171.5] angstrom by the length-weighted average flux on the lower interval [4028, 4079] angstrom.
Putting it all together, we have 1.11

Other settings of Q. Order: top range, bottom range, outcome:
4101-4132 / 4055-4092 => 1.10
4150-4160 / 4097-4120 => 1.02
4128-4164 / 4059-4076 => 1.16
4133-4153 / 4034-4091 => 1.10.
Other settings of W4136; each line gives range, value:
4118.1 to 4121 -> 9.49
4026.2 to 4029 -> 10.1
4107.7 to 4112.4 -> 9.7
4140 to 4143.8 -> 8.68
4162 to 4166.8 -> 10.5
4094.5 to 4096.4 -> 8.93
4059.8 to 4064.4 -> 8.14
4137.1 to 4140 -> 9.81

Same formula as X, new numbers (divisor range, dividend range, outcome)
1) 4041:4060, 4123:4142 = 1.13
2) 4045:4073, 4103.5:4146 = 1.15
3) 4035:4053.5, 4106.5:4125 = 1.12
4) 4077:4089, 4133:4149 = 1.00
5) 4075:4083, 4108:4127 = 1.11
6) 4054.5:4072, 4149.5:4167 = 1.18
